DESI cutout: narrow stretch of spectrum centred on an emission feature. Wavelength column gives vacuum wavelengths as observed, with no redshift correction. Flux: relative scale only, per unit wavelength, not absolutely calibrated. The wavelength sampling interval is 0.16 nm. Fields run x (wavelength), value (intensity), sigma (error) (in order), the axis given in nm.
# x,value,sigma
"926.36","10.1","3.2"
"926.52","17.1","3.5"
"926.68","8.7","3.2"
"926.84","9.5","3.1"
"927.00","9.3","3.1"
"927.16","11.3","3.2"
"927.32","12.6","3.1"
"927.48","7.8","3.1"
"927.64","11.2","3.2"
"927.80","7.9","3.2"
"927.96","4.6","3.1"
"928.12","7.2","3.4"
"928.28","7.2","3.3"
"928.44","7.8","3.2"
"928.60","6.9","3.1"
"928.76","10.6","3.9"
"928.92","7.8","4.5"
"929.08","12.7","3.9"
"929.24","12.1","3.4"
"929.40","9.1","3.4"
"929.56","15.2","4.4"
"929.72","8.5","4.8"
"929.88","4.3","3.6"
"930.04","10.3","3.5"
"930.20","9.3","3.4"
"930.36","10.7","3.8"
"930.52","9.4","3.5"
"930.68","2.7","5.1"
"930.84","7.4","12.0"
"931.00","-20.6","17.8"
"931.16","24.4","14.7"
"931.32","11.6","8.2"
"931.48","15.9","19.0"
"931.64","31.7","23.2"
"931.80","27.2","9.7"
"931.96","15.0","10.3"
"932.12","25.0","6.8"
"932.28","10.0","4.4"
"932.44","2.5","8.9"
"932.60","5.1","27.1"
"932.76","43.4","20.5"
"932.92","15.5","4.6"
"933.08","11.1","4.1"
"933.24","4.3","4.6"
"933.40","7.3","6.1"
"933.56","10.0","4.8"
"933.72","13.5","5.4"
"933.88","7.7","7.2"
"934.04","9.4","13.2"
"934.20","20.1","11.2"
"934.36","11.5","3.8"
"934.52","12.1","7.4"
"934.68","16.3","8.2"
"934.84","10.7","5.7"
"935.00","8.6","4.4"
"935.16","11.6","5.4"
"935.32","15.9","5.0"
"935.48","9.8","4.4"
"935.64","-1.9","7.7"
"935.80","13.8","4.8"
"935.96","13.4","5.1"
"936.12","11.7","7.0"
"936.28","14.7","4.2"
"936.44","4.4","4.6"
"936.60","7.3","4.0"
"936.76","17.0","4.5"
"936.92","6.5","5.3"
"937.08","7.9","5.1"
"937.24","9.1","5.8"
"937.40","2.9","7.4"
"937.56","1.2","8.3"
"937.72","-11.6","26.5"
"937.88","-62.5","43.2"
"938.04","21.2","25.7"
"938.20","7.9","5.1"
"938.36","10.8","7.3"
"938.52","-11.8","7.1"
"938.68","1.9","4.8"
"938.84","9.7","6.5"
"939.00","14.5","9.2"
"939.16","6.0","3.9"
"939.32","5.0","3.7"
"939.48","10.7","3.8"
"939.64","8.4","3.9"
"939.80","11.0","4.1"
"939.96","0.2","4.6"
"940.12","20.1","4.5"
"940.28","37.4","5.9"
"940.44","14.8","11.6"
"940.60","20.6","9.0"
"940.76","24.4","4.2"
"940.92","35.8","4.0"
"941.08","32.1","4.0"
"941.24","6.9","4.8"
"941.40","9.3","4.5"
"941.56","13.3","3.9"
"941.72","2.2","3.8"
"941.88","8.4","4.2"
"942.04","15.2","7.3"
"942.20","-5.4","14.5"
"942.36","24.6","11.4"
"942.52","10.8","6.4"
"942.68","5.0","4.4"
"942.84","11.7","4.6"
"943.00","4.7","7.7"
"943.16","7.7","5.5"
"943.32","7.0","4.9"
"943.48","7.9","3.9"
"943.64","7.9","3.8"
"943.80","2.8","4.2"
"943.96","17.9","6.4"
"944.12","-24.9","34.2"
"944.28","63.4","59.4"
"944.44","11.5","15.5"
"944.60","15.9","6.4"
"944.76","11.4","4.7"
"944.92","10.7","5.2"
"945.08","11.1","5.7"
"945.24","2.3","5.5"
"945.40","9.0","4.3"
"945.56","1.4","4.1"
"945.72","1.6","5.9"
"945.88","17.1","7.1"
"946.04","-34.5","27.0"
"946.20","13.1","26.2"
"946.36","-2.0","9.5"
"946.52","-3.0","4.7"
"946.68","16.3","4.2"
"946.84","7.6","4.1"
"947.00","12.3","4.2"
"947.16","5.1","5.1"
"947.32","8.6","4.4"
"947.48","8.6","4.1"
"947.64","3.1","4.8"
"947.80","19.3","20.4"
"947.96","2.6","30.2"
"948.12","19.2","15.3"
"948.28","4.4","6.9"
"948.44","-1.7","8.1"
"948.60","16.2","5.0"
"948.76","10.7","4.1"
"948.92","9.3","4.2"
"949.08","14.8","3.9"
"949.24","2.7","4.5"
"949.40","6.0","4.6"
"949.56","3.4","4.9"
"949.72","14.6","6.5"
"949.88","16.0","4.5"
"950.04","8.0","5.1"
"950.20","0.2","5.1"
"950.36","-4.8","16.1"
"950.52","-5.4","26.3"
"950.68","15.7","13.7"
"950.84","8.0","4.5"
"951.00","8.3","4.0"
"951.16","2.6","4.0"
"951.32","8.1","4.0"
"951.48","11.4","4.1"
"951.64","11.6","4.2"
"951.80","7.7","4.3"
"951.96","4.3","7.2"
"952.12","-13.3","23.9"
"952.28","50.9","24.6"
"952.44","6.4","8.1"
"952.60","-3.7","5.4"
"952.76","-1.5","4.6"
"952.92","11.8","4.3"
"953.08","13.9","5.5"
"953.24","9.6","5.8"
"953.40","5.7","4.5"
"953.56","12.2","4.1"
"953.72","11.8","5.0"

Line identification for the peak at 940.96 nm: [O III] 5007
